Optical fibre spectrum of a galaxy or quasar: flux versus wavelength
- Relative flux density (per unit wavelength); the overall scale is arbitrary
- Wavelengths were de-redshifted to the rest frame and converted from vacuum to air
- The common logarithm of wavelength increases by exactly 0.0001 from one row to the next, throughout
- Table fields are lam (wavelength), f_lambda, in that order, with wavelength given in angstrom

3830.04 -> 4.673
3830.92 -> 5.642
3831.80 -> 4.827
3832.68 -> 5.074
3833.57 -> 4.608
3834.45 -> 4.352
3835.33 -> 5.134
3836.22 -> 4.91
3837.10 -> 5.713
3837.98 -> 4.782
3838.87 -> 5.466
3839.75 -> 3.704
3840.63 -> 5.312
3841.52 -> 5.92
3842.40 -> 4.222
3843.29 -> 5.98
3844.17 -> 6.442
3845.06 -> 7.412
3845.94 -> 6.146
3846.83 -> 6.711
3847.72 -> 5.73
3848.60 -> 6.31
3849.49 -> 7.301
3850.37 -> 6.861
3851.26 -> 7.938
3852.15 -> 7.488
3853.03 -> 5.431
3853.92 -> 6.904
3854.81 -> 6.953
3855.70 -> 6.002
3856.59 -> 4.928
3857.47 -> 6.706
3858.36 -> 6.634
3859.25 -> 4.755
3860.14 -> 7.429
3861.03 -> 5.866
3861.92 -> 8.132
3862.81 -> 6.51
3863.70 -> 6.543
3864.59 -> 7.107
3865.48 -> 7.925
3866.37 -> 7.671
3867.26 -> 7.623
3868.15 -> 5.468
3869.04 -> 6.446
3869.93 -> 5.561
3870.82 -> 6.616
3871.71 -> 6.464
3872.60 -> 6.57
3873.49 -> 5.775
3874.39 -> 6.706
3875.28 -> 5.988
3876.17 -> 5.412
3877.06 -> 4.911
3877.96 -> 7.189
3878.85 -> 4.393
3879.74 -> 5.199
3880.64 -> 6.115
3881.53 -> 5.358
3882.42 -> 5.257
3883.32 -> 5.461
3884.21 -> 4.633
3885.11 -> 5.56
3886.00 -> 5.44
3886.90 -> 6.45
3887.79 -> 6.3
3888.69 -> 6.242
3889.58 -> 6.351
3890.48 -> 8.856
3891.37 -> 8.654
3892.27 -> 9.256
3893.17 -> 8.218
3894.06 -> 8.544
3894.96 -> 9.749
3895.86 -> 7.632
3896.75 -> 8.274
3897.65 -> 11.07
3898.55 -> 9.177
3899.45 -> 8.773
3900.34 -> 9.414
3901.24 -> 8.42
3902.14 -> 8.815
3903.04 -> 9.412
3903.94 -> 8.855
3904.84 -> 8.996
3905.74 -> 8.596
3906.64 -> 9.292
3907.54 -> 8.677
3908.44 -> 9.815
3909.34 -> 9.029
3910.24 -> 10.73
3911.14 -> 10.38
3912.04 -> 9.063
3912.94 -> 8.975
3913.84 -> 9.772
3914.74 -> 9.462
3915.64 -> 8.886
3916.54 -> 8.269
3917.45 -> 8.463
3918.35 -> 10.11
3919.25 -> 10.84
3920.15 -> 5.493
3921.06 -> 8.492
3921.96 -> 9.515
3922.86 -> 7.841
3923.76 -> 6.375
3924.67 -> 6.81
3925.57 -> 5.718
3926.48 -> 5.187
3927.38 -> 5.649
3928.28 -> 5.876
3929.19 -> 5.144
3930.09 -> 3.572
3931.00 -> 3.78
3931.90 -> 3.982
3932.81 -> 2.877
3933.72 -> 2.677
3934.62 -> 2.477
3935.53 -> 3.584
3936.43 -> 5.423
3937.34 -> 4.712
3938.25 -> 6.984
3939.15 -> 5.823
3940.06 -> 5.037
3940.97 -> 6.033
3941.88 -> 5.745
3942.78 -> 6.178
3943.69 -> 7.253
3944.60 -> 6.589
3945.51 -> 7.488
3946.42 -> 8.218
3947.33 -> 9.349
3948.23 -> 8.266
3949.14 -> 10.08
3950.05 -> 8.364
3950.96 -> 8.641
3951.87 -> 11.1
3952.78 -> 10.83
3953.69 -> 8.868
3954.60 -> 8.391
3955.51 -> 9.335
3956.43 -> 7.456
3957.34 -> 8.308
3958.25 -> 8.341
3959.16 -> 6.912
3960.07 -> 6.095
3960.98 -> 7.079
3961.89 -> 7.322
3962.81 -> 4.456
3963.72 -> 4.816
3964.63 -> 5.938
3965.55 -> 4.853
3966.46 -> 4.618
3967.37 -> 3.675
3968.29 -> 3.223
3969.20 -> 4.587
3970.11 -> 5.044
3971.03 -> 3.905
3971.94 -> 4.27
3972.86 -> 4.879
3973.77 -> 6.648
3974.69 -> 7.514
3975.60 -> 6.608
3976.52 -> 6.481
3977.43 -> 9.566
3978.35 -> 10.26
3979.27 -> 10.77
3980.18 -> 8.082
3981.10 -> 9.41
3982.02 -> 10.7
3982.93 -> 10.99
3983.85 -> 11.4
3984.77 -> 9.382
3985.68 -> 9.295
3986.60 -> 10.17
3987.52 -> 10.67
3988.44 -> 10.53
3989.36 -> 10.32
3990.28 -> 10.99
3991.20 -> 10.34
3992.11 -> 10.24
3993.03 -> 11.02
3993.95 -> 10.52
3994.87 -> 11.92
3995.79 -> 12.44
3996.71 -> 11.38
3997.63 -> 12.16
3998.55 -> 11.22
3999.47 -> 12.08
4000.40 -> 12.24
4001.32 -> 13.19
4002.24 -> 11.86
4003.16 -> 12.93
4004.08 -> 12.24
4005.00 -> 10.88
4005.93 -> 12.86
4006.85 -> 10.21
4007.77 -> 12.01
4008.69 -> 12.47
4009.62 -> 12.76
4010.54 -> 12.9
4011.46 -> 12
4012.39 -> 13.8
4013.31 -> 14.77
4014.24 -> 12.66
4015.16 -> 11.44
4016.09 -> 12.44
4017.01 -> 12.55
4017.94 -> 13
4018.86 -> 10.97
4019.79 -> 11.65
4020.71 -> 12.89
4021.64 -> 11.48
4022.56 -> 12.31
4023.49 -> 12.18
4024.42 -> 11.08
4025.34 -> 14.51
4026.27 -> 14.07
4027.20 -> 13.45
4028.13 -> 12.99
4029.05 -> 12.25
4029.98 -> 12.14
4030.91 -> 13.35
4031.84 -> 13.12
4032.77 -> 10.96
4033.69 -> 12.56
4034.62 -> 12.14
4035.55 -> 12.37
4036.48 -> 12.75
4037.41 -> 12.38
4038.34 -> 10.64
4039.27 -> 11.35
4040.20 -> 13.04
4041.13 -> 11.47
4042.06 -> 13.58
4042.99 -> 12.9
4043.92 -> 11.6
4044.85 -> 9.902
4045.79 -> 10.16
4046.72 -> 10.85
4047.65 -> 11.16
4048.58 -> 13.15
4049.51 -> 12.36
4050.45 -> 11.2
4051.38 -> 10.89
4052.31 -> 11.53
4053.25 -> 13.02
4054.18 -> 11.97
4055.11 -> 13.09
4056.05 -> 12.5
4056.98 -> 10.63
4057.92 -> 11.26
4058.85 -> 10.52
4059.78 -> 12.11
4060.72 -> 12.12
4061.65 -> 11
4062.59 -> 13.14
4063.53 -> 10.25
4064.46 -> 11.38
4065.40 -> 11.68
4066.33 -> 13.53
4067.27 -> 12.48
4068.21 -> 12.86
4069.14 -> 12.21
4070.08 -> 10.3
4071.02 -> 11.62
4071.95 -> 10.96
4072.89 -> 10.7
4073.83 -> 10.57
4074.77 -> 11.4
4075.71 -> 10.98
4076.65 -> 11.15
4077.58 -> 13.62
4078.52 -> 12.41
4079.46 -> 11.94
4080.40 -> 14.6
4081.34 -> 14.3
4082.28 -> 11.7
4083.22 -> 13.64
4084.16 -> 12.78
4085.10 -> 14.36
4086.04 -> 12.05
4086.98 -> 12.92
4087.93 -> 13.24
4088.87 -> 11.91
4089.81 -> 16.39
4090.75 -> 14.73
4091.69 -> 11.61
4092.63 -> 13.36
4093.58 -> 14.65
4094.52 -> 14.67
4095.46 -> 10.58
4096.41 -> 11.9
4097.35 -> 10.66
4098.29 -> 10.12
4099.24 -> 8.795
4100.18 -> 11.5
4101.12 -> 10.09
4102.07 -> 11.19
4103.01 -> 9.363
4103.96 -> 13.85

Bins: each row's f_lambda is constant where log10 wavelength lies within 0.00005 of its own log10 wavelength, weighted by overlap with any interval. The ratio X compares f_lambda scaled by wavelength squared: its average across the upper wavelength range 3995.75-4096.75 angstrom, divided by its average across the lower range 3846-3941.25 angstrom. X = 1.9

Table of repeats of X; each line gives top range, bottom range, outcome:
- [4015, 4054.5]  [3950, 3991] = 1.60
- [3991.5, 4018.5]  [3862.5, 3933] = 1.75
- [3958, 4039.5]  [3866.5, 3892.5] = 1.77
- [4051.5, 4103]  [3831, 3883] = 2.23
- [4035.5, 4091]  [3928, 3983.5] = 1.92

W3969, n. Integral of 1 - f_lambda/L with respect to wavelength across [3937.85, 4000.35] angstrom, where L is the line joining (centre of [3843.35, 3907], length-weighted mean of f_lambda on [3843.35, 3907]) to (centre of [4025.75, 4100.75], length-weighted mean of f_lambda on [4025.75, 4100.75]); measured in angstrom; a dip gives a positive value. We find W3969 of 9.1 angstrom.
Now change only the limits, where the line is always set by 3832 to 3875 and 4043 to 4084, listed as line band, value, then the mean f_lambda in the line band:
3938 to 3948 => 2.1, 6.83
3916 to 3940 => 6.3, 5.98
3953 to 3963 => 1.5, 7.66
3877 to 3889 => 2.3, 5.62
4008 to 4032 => -4.5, 12.6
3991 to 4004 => -2.1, 11.7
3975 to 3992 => -0.1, 9.77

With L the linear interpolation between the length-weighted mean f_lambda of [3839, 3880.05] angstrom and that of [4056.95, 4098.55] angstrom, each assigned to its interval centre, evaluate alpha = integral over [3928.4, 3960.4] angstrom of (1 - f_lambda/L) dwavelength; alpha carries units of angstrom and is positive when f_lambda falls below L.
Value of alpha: 7.4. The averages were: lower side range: 6.29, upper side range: 12.3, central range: 6.68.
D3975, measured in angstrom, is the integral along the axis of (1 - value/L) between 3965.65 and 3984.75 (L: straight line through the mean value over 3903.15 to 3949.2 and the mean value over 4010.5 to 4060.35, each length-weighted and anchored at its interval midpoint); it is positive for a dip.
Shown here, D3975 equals 4.7 angstrom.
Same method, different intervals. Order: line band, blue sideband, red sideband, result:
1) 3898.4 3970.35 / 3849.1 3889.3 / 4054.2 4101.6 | 6.8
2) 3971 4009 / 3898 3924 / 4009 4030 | 4.7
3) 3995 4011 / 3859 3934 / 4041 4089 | -2.9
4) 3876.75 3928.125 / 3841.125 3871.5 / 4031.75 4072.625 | -0.5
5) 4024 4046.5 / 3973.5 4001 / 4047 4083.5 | -2.0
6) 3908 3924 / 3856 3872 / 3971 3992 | -2.9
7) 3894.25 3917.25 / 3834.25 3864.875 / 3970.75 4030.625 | -3.5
